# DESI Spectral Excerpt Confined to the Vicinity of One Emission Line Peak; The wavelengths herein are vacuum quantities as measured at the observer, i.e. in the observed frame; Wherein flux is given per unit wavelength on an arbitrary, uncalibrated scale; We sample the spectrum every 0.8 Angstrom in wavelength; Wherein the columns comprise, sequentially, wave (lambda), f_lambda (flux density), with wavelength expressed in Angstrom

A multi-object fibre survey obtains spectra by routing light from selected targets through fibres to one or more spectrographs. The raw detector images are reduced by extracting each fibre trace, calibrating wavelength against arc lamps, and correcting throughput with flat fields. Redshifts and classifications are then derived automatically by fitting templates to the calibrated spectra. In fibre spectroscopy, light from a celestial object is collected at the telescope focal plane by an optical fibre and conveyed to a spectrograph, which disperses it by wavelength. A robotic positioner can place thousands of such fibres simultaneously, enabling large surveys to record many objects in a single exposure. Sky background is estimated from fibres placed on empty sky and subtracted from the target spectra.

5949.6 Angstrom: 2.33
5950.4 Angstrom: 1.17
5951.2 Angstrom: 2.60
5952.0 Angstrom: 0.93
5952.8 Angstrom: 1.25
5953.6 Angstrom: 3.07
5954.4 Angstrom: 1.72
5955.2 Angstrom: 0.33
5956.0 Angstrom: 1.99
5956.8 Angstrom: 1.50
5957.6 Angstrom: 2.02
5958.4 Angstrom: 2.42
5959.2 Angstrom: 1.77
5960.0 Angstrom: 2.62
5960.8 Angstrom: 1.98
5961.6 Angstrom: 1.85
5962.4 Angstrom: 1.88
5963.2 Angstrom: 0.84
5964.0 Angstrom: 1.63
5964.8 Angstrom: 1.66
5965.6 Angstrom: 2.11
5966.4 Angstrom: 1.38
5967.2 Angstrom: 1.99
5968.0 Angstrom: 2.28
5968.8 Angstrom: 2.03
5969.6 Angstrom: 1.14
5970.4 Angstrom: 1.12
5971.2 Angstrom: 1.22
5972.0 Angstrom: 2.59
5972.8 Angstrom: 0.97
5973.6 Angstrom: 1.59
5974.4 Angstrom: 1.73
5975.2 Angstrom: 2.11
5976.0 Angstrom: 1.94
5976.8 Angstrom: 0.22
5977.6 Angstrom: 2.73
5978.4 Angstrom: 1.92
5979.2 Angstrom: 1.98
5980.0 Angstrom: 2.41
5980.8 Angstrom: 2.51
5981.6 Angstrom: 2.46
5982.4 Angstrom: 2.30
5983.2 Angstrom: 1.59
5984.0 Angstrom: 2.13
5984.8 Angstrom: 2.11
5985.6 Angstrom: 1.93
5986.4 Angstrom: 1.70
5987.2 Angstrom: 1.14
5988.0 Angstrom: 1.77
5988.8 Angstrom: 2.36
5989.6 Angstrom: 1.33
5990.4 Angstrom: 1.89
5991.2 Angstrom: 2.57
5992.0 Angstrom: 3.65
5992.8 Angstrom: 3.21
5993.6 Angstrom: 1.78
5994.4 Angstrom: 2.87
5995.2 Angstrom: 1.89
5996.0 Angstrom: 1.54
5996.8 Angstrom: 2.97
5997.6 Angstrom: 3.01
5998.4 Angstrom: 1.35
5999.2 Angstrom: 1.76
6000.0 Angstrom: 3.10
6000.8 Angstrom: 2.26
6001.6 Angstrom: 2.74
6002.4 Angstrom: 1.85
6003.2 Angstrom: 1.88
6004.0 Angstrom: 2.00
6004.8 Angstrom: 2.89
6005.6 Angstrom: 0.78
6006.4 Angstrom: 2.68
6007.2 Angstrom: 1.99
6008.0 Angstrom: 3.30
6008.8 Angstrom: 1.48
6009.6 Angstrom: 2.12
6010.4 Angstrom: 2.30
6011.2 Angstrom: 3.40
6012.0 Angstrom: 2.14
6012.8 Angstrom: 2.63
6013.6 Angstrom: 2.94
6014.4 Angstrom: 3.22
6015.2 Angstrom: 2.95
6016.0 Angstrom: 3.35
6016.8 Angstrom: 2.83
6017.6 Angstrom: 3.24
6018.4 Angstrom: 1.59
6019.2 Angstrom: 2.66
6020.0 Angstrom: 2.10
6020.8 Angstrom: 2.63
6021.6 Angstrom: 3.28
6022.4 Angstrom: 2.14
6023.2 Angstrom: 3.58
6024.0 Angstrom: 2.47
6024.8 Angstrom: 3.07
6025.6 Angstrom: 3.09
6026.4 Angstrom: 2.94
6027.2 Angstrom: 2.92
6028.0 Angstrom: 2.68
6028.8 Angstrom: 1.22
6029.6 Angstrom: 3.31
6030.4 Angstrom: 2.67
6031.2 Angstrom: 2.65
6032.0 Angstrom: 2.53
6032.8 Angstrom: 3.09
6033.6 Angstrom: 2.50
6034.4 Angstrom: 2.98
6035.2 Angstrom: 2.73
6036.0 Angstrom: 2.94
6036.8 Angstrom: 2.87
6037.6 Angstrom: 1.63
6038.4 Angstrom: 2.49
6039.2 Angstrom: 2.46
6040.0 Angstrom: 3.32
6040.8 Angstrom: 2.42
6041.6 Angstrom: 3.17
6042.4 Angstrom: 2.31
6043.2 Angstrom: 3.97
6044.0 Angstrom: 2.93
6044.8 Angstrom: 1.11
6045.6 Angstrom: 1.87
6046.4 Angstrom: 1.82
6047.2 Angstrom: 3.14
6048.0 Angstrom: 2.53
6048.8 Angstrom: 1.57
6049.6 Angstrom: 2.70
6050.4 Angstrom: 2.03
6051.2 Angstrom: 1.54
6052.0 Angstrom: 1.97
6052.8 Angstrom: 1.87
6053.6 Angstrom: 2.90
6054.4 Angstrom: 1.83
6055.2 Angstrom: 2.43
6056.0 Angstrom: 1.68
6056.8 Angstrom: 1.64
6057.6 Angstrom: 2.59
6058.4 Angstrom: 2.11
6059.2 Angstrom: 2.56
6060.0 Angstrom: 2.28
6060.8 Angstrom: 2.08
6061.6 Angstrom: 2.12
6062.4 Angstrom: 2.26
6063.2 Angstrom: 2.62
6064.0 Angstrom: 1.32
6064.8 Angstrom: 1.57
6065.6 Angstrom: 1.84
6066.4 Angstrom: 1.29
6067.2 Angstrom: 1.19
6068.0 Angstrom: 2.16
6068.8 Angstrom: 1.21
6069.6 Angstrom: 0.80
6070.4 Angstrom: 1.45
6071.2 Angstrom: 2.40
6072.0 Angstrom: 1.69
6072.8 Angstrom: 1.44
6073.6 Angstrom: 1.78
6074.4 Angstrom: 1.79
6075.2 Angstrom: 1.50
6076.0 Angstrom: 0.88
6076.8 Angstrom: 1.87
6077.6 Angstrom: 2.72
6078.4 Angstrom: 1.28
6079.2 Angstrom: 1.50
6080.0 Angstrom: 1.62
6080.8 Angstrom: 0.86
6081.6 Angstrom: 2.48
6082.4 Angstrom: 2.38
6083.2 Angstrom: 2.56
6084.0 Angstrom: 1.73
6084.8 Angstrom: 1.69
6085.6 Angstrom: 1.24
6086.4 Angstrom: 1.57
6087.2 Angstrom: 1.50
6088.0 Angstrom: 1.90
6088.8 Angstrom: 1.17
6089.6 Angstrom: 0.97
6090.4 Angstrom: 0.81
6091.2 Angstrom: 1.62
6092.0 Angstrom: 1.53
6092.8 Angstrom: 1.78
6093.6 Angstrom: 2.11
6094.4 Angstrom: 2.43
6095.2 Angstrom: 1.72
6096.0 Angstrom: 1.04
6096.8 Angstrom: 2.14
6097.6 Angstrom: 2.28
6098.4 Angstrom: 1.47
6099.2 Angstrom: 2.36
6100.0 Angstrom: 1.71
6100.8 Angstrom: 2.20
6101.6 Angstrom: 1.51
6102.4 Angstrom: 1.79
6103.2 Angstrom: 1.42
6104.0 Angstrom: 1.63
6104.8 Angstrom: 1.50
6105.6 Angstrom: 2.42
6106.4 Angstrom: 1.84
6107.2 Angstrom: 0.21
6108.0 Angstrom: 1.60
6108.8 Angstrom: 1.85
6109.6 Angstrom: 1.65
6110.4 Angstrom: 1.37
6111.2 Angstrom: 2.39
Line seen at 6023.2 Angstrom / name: Mg II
